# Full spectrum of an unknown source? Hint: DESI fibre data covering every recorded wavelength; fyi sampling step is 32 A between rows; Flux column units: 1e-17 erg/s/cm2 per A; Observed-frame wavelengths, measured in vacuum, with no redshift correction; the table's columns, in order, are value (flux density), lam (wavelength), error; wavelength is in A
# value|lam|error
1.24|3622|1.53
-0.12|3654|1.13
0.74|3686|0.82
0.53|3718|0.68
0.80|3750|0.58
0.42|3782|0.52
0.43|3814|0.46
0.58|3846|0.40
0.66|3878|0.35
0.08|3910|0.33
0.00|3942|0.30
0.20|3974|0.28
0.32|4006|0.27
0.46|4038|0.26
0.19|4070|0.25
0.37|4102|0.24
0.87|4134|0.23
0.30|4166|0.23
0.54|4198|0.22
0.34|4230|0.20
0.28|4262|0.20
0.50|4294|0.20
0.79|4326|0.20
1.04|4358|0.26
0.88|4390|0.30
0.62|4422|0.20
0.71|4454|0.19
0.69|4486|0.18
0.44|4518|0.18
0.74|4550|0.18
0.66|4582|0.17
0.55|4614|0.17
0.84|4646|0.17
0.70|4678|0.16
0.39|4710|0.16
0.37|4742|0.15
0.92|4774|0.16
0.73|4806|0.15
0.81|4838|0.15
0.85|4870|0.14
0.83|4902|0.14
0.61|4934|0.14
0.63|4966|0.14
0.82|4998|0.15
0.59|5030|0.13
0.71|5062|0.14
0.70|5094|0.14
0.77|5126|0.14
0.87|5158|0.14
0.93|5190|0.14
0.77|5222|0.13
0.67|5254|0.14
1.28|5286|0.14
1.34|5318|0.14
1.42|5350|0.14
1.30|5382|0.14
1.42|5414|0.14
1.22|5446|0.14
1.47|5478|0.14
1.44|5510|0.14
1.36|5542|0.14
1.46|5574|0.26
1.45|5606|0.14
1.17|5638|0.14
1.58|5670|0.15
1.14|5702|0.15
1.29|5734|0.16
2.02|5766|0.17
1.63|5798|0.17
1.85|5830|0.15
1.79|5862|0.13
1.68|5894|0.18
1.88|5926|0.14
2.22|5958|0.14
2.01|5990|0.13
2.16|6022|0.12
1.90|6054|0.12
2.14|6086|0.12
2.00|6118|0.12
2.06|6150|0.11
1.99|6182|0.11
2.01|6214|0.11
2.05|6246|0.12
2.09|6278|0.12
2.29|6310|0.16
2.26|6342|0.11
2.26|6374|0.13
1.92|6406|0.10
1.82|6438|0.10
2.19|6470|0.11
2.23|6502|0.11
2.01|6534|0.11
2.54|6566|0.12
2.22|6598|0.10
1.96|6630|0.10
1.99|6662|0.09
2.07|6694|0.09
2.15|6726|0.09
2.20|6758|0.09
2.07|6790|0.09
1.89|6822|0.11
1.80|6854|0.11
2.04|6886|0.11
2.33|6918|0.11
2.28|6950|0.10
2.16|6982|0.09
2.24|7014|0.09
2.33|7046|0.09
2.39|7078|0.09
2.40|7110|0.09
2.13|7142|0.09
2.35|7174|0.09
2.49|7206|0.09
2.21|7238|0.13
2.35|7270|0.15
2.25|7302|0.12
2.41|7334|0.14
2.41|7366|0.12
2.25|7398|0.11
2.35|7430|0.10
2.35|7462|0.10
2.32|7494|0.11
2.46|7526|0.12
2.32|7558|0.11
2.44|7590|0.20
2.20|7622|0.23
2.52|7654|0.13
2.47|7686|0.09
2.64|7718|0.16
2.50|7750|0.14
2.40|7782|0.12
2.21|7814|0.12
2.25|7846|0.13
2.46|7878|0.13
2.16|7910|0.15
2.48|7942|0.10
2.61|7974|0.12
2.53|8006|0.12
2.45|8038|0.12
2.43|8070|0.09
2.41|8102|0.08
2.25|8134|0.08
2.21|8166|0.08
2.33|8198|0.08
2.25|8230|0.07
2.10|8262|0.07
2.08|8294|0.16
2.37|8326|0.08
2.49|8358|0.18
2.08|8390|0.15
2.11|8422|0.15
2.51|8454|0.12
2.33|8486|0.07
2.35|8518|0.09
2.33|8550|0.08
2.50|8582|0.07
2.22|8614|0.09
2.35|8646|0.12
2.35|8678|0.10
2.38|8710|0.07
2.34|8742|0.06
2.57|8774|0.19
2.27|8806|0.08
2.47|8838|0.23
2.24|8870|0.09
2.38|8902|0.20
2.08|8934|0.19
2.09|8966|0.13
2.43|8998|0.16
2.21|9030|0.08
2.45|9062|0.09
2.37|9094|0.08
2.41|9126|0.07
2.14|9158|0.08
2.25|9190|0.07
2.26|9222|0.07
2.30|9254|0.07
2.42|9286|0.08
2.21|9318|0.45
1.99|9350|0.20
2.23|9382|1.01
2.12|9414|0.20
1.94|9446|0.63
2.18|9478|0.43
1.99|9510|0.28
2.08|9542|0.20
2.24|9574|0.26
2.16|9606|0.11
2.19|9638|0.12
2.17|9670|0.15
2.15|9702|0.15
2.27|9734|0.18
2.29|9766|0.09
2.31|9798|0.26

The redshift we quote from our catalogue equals 0.324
